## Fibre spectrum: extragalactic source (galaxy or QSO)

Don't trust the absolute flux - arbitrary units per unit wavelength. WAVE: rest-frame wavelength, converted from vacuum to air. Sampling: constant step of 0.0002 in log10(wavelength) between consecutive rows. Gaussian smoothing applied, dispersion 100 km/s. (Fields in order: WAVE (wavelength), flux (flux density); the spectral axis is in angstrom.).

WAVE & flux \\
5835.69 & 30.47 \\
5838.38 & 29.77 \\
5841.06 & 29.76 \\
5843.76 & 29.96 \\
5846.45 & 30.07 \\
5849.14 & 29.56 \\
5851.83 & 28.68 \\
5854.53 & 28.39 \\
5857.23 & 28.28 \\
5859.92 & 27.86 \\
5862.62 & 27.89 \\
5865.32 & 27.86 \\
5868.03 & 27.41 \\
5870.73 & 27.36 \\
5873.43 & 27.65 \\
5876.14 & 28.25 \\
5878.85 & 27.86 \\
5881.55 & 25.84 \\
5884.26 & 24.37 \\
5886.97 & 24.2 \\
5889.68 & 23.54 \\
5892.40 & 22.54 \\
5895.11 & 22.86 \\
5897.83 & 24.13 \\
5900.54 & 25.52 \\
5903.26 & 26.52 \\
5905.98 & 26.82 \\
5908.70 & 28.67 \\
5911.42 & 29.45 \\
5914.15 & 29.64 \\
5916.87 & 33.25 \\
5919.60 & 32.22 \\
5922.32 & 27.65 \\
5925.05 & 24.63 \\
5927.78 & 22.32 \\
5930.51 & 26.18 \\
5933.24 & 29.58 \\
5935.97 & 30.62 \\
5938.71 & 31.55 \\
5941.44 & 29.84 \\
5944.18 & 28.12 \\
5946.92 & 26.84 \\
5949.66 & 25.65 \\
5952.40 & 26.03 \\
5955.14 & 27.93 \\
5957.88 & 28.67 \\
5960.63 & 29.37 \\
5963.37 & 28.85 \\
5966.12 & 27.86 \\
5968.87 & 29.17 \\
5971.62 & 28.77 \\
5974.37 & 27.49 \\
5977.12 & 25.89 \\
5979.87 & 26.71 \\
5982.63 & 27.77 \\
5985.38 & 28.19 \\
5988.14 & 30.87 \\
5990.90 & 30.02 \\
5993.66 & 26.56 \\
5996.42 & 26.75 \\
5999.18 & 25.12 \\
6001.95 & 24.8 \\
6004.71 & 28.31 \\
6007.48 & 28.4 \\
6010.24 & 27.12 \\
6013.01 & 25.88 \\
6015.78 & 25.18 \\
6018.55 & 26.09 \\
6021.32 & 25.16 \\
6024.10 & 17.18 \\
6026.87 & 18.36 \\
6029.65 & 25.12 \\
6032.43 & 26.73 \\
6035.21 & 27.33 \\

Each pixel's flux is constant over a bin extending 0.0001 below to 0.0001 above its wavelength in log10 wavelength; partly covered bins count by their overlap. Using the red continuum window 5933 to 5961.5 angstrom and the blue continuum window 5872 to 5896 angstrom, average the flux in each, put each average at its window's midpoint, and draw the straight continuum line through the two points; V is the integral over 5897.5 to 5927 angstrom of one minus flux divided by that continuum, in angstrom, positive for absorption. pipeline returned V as -1.5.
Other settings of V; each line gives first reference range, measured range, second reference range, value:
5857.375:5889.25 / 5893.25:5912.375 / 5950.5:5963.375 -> 0.83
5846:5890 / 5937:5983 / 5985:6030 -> -3.00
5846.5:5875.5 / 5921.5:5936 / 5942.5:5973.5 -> 0.81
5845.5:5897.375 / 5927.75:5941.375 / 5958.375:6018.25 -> -0.79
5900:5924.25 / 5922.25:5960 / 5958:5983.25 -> 1.15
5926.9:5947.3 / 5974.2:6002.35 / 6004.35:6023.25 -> -0.46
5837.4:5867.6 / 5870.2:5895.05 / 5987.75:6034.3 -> 2.40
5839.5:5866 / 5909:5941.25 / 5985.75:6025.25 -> -1.38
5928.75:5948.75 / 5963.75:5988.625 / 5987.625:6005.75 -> -0.17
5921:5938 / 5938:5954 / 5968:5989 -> -0.30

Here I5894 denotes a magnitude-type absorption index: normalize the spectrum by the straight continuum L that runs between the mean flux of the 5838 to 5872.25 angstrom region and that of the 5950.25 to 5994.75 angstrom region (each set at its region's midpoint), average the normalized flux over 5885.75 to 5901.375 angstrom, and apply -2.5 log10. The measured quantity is 0.20 mag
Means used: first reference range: 28.6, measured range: 23.7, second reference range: 28.1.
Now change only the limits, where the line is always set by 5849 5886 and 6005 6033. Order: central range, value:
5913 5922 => -0.18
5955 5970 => -0.12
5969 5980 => -0.08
